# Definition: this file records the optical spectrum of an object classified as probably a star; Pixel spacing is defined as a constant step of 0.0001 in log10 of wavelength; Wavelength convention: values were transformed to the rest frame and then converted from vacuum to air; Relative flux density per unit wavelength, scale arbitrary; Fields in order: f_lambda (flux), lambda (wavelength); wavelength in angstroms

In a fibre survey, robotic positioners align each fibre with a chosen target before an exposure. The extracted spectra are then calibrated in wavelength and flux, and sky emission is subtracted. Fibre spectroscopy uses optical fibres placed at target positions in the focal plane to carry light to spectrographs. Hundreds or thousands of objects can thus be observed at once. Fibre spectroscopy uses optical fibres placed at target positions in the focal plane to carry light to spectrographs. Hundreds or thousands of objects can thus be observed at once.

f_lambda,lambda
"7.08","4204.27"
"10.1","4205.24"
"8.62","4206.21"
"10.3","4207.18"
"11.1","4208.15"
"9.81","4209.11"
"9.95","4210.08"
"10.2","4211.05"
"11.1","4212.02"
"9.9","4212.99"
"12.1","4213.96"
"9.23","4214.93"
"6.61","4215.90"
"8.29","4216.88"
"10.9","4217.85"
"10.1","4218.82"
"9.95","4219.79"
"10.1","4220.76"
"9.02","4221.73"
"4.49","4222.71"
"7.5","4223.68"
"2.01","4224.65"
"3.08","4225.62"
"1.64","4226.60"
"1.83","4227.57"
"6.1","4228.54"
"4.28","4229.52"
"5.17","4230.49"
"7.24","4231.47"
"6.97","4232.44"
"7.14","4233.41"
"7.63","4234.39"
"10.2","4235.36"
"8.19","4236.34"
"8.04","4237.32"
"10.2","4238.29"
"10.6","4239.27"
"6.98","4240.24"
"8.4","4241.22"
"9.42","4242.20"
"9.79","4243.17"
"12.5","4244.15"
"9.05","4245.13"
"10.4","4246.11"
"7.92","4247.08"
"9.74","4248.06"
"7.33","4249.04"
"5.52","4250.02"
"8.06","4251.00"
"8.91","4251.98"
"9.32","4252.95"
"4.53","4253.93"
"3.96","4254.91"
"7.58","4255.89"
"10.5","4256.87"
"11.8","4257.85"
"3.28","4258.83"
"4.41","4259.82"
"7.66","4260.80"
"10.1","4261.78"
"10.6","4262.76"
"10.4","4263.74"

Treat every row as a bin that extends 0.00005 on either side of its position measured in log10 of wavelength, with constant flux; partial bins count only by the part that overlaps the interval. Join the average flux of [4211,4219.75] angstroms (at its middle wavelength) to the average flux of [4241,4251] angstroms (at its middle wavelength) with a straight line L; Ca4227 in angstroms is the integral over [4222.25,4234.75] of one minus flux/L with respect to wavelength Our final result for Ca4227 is 5.9 angstroms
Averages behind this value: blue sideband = 9.81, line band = 4.98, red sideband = 8.97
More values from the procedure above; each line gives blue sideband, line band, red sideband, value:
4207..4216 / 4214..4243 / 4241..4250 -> 6.88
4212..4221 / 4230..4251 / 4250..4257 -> -1.01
